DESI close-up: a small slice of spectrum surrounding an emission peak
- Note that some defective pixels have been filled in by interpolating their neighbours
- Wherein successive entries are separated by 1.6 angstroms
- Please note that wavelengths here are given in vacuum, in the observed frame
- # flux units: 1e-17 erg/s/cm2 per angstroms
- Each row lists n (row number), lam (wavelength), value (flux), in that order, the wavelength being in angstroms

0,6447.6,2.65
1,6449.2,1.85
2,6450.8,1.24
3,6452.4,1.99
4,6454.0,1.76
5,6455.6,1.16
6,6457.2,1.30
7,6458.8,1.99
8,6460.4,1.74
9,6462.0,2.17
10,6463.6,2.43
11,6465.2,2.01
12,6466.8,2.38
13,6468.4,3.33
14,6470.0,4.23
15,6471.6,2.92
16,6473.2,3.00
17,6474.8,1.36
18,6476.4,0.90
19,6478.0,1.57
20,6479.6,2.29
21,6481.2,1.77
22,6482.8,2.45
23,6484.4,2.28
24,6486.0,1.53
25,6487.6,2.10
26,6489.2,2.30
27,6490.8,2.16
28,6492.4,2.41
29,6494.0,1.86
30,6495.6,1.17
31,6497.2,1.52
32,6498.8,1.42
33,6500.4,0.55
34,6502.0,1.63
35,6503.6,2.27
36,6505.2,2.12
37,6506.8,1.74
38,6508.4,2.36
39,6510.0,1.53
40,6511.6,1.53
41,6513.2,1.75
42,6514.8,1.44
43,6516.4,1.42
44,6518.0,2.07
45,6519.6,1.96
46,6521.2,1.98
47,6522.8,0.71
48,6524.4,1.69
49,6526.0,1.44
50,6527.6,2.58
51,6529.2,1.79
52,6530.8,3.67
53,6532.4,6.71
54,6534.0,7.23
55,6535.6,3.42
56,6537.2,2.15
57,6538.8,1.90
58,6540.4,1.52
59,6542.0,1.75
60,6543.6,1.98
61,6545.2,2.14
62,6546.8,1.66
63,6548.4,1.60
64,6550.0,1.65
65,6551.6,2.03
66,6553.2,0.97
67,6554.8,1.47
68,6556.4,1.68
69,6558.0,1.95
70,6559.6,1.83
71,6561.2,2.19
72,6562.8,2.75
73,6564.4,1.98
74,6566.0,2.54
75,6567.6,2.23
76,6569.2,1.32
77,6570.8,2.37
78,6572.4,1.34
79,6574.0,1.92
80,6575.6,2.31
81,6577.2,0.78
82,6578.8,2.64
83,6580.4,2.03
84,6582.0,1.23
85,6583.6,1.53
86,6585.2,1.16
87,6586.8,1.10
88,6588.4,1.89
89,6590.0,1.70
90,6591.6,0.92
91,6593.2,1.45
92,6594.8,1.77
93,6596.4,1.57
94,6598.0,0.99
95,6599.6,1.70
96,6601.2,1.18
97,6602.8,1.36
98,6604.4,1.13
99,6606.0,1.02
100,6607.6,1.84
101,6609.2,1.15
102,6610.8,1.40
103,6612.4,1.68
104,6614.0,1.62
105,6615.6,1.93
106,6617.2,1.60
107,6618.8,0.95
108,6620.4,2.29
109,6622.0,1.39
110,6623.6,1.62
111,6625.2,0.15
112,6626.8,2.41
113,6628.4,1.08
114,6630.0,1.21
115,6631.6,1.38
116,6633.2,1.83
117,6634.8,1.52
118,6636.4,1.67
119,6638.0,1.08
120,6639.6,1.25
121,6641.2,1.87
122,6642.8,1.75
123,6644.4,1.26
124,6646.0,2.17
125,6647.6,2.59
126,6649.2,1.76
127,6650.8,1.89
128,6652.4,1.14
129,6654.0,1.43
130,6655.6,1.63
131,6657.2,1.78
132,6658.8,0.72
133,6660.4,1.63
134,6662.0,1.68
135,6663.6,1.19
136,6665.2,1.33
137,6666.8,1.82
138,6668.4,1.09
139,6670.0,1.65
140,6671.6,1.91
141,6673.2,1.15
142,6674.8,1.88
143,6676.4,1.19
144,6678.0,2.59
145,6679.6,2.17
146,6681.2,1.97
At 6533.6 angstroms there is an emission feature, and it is [O III] 5007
